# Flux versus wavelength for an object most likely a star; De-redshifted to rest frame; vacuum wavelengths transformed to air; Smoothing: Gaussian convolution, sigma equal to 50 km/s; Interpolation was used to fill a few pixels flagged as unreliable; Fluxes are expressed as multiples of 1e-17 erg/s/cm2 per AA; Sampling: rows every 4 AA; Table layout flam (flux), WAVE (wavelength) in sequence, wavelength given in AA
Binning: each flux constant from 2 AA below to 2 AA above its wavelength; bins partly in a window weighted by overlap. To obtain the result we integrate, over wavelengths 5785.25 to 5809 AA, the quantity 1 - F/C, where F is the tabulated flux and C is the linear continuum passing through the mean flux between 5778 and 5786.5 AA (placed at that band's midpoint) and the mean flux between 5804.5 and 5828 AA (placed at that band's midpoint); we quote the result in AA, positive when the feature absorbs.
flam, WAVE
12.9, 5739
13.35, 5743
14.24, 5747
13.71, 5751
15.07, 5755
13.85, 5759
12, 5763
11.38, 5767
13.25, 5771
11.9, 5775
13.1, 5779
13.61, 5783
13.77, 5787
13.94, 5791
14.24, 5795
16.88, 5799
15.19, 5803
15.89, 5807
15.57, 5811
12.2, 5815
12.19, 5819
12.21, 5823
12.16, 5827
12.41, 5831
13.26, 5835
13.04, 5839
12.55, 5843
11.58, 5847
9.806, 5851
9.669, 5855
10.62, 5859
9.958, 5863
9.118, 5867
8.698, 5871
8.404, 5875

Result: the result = -2.7 AA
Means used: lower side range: 13.5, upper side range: 13.5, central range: 15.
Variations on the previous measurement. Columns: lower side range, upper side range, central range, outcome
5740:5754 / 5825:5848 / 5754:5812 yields -2.88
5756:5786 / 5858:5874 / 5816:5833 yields -2.03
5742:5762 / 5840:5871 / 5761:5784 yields 1.33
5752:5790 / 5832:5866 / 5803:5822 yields -2.87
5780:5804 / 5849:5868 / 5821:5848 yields -2.28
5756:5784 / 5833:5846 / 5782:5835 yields -4.27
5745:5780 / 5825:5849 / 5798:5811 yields -3.11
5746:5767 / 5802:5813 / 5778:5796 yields 1.24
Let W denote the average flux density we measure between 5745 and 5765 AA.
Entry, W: 13.8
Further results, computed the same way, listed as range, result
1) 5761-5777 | 12.1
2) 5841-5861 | 10.8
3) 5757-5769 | 12.4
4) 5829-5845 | 12.8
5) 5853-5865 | 10.1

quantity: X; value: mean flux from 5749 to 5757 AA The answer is 14.4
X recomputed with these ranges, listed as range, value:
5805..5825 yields 13.6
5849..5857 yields 9.74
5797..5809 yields 16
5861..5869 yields 9.54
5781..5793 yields 13.8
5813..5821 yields 12.2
